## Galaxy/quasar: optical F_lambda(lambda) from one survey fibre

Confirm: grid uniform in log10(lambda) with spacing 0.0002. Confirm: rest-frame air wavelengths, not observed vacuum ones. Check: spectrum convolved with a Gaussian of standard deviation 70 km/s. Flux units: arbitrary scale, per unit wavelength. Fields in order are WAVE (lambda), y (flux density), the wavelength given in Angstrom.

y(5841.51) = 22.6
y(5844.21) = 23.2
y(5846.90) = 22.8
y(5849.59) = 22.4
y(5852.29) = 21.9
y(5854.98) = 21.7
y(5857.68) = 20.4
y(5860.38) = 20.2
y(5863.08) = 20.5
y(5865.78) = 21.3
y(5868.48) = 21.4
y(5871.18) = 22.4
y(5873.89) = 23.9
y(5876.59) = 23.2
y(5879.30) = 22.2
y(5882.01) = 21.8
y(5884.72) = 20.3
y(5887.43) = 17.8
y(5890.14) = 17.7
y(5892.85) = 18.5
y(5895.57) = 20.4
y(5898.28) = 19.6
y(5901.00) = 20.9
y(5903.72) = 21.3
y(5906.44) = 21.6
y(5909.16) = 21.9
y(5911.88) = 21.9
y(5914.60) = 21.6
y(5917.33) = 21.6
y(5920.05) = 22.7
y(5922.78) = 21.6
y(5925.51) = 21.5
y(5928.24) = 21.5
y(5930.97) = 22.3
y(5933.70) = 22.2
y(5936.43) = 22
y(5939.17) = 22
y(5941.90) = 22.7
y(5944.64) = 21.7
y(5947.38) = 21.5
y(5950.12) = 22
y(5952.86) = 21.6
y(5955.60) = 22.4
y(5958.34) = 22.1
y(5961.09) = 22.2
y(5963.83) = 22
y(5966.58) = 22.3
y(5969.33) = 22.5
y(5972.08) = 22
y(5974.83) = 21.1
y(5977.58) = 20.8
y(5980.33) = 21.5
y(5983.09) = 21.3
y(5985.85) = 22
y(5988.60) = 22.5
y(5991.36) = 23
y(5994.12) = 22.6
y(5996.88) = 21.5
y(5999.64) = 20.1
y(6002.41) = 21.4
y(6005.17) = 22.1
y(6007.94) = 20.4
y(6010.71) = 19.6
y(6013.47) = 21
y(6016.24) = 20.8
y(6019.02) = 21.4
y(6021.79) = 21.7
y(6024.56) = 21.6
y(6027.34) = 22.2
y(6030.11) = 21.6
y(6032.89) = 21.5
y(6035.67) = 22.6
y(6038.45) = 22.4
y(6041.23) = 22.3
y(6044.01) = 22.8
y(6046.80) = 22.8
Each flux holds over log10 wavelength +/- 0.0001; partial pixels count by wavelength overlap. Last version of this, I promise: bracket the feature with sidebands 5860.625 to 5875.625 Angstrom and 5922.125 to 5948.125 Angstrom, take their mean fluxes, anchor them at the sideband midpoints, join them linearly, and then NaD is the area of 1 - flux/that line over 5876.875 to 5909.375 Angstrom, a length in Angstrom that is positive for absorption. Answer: 2.2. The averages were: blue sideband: 21.8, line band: 20.4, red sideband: 21.9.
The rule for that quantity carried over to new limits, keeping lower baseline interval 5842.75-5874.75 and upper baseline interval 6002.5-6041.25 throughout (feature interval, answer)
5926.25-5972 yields -0.9 Angstrom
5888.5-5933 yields 1.4 Angstrom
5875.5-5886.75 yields 0.1 Angstrom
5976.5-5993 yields -0.2 Angstrom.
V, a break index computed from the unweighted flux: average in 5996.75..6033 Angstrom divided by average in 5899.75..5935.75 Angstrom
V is 1.0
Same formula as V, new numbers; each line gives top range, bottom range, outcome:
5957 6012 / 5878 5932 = 1.03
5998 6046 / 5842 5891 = 1.00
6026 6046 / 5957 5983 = 1.02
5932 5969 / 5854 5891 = 1.05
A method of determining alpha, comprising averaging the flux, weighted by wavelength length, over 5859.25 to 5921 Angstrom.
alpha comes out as 21.1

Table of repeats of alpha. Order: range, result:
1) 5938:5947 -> 22.1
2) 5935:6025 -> 21.7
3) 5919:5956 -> 22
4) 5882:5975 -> 21.4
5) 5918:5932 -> 21.9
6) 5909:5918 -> 21.7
